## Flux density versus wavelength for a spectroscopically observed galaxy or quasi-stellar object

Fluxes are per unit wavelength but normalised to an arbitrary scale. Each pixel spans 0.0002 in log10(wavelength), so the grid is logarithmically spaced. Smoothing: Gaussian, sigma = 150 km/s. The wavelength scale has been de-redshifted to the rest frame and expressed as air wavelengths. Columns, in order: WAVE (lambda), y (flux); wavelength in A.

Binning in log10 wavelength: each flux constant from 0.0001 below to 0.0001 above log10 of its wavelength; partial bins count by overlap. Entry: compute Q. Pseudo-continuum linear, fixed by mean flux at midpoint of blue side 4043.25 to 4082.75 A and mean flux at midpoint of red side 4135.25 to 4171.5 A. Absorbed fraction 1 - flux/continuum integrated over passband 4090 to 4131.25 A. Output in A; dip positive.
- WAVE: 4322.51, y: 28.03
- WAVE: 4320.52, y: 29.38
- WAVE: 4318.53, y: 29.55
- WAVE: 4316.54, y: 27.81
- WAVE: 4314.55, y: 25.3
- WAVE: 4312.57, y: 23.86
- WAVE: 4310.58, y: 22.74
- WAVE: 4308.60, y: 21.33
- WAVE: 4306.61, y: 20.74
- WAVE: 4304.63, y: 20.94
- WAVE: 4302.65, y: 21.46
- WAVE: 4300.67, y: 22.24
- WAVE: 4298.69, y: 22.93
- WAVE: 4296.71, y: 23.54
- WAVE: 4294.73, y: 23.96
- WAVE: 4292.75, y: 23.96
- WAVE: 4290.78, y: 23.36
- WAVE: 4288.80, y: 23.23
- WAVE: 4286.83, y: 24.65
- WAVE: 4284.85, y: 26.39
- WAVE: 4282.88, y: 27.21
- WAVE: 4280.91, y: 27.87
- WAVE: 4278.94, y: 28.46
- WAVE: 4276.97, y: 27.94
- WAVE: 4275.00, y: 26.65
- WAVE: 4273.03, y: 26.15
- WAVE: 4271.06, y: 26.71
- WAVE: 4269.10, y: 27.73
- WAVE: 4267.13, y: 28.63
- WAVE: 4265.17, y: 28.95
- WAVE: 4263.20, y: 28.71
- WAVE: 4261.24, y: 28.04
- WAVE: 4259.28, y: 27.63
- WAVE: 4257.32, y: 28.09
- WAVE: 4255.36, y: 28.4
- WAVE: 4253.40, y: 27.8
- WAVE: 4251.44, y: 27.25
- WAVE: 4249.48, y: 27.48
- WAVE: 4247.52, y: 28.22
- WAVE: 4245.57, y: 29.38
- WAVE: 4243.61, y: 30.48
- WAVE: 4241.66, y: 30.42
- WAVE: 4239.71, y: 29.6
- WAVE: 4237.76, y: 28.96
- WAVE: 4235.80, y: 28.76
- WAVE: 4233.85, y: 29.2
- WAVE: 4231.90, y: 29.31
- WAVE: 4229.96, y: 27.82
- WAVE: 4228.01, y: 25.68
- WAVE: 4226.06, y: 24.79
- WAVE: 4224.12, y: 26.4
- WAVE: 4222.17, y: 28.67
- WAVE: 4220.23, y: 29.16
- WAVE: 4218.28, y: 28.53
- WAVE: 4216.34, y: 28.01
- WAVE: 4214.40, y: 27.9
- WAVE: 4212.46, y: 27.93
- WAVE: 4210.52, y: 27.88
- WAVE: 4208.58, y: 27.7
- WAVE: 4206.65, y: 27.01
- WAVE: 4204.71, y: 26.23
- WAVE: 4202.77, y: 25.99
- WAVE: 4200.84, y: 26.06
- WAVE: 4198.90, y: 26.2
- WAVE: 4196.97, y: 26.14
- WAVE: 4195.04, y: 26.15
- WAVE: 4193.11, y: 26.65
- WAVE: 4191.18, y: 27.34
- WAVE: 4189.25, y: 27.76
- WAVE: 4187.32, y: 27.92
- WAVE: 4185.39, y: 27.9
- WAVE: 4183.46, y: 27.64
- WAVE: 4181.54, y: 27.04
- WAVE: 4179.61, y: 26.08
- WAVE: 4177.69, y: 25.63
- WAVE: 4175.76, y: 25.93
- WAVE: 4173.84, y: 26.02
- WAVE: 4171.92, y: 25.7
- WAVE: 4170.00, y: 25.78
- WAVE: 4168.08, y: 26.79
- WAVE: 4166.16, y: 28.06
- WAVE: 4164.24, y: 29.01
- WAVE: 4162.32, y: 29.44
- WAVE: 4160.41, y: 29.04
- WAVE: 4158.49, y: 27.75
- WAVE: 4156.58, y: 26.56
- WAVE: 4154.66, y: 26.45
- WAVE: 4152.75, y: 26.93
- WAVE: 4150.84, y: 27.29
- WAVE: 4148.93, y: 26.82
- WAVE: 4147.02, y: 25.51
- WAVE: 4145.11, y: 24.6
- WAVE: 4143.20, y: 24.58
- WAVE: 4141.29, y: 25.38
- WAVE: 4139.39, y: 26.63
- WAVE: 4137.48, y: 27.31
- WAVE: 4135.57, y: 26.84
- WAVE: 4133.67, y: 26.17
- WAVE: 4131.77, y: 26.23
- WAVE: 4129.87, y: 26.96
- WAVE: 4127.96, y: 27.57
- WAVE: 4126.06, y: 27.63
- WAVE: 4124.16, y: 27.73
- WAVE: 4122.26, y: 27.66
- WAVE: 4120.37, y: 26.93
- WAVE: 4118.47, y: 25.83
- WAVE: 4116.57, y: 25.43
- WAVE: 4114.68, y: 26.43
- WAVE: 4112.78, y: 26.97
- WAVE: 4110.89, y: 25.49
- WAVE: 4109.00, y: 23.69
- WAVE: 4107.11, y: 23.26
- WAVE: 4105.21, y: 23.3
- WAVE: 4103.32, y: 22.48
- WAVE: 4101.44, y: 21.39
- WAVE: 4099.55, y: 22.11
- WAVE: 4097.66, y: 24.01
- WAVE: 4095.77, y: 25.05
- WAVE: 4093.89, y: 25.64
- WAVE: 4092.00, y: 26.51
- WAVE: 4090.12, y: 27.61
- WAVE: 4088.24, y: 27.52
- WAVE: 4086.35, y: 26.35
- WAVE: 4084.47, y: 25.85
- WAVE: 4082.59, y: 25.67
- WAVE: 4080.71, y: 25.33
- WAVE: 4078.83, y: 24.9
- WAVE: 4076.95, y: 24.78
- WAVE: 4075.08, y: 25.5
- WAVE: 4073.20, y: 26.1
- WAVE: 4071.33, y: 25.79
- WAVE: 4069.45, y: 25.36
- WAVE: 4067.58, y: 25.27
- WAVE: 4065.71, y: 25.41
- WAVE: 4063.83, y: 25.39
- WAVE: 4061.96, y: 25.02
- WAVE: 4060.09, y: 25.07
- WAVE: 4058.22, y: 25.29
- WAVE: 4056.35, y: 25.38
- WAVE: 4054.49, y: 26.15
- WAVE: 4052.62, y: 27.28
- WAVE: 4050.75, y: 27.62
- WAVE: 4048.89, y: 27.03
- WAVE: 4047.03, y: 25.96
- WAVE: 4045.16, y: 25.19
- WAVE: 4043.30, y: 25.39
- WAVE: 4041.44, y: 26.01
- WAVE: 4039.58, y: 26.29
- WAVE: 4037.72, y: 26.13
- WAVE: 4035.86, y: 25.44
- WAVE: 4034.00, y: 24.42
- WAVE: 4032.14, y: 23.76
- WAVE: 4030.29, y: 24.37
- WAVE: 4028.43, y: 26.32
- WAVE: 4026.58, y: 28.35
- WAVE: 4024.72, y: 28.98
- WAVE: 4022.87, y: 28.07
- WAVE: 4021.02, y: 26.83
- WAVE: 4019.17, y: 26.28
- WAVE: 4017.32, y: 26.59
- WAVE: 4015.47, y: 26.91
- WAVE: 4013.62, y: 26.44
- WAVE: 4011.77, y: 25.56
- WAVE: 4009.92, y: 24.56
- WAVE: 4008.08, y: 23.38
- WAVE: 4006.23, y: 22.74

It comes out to 1.4 A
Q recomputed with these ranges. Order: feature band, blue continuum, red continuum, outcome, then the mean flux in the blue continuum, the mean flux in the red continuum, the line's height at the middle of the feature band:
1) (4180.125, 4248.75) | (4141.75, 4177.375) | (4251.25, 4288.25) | -1.5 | 26.7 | 27.5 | 27.1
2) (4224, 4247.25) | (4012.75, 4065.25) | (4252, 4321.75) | -2.3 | 26.1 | 25.8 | 25.9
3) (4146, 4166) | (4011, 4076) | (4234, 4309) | -0.9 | 26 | 26.5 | 26.3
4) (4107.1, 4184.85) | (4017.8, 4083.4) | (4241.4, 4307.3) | -1.6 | 25.9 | 26.3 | 26.1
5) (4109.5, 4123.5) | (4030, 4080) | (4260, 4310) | -0.5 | 25.6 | 25.3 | 25.5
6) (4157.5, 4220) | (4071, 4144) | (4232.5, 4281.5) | -0.2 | 25.7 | 28.3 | 27.1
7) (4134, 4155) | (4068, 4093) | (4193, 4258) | 0.4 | 25.9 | 27.8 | 26.8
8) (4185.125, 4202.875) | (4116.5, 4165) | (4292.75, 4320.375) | -0.6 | 26.9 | 23.8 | 25.9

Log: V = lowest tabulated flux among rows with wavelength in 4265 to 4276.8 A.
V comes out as 26.15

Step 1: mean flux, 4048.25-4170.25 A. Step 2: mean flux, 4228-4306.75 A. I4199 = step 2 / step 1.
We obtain 1.03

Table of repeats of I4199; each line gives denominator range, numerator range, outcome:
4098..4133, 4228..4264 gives 1.13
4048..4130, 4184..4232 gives 1.06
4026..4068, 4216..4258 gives 1.10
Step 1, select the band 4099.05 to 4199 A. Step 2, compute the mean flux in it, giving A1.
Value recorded 26.3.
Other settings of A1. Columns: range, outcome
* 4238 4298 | 27.2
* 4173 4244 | 27.5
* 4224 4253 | 28.3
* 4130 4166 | 26.8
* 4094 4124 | 24.8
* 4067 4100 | 25.6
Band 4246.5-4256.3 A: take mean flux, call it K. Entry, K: 27.8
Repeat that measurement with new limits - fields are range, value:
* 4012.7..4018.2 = 26.6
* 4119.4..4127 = 27.5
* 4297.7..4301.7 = 22.6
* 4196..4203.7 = 26.1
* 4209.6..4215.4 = 27.9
